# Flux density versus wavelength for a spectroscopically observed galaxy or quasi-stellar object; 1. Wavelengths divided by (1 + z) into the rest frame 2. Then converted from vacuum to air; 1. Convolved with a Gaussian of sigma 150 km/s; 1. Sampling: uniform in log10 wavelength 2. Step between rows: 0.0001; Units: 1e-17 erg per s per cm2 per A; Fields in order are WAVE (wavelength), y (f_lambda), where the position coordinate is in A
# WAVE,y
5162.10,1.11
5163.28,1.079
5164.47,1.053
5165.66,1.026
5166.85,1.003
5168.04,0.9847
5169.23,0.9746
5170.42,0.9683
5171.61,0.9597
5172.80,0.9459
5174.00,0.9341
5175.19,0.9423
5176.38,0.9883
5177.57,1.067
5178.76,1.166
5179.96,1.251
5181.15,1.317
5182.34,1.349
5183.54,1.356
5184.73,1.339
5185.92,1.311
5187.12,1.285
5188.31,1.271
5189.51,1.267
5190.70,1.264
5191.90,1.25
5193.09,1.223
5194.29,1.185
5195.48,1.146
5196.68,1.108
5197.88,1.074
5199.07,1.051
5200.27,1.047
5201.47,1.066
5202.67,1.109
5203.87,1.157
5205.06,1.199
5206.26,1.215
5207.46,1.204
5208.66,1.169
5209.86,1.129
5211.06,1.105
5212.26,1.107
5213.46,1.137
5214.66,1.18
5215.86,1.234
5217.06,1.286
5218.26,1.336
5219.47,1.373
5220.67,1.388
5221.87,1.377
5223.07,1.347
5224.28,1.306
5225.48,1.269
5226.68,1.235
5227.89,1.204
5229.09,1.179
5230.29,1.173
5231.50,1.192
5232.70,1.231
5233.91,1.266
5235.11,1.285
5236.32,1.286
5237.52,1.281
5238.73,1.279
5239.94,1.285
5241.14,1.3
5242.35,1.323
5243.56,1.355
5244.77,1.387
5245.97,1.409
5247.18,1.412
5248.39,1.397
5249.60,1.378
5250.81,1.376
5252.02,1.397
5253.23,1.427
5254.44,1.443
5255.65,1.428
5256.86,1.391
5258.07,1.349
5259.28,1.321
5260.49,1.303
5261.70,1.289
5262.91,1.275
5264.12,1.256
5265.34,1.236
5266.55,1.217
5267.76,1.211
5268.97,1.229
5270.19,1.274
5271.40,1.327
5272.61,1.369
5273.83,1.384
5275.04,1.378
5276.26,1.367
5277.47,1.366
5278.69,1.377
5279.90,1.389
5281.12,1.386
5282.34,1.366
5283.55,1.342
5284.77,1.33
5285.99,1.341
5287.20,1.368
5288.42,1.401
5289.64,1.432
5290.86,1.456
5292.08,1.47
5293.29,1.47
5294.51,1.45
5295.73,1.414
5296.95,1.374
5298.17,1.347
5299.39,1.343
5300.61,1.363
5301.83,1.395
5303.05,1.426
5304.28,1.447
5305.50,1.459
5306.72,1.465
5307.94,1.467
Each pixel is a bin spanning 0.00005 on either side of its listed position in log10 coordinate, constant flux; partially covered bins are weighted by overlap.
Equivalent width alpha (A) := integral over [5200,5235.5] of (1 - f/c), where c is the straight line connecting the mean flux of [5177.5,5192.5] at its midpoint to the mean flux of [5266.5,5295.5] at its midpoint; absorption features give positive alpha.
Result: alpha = 2.4 A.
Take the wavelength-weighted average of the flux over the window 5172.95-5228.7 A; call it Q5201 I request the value 1.2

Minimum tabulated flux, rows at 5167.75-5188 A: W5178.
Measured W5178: 0.9341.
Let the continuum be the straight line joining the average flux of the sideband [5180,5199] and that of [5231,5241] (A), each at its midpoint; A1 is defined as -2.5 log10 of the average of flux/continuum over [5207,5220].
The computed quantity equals 0.05 mag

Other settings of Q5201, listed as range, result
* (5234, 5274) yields 1.33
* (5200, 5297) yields 1.3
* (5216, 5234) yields 1.28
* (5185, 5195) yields 1.26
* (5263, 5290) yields 1.33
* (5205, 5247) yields 1.26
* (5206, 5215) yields 1.15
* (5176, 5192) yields 1.25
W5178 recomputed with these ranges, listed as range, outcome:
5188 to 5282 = 1.047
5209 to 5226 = 1.105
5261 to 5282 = 1.211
